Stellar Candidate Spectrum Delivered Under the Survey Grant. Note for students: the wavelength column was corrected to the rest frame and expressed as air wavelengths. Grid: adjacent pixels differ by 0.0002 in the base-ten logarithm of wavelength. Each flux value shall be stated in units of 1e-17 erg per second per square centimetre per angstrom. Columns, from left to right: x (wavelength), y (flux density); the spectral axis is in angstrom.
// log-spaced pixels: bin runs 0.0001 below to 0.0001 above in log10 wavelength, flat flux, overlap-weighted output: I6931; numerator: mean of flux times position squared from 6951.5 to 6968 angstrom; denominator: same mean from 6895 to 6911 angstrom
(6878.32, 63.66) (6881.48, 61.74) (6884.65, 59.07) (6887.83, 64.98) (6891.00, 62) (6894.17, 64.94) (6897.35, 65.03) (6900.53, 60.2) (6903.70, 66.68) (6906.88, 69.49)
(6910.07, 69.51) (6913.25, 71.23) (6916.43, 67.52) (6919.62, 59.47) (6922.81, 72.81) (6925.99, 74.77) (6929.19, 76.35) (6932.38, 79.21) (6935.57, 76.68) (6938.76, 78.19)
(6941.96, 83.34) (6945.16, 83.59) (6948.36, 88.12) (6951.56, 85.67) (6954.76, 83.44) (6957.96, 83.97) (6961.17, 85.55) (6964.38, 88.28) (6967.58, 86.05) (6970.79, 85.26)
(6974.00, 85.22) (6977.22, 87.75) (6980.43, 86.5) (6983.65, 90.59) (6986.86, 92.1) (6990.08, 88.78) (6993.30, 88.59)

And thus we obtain 1.3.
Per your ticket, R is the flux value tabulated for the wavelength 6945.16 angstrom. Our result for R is 83.59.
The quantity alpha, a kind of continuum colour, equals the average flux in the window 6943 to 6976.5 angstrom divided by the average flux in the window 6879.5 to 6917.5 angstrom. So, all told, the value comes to 1.31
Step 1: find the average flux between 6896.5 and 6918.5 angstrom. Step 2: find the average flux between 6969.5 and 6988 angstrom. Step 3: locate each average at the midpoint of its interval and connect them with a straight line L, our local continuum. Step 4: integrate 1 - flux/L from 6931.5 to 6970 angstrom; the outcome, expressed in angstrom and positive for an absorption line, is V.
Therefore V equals -1.9 angstrom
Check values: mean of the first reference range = 67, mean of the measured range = 83.6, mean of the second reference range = 87.8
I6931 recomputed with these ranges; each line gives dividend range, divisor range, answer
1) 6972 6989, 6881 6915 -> 1.39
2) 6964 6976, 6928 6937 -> 1.12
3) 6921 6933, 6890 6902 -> 1.20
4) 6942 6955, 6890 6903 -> 1.36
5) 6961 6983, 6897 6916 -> 1.31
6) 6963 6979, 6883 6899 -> 1.40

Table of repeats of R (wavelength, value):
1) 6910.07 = 69.51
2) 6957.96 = 83.97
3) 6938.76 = 78.19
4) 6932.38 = 79.21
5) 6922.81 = 72.81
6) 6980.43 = 86.5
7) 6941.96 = 83.34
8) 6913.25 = 71.23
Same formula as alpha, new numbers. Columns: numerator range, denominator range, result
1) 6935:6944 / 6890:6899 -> 1.25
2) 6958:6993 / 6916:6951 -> 1.14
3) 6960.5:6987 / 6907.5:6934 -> 1.22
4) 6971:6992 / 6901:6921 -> 1.32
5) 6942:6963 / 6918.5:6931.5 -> 1.18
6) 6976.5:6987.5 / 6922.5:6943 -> 1.15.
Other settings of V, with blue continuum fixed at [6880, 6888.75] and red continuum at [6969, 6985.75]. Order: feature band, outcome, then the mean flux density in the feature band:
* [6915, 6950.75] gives -0.71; 76.6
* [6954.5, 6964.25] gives -0.33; 85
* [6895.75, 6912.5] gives 0.17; 66.4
